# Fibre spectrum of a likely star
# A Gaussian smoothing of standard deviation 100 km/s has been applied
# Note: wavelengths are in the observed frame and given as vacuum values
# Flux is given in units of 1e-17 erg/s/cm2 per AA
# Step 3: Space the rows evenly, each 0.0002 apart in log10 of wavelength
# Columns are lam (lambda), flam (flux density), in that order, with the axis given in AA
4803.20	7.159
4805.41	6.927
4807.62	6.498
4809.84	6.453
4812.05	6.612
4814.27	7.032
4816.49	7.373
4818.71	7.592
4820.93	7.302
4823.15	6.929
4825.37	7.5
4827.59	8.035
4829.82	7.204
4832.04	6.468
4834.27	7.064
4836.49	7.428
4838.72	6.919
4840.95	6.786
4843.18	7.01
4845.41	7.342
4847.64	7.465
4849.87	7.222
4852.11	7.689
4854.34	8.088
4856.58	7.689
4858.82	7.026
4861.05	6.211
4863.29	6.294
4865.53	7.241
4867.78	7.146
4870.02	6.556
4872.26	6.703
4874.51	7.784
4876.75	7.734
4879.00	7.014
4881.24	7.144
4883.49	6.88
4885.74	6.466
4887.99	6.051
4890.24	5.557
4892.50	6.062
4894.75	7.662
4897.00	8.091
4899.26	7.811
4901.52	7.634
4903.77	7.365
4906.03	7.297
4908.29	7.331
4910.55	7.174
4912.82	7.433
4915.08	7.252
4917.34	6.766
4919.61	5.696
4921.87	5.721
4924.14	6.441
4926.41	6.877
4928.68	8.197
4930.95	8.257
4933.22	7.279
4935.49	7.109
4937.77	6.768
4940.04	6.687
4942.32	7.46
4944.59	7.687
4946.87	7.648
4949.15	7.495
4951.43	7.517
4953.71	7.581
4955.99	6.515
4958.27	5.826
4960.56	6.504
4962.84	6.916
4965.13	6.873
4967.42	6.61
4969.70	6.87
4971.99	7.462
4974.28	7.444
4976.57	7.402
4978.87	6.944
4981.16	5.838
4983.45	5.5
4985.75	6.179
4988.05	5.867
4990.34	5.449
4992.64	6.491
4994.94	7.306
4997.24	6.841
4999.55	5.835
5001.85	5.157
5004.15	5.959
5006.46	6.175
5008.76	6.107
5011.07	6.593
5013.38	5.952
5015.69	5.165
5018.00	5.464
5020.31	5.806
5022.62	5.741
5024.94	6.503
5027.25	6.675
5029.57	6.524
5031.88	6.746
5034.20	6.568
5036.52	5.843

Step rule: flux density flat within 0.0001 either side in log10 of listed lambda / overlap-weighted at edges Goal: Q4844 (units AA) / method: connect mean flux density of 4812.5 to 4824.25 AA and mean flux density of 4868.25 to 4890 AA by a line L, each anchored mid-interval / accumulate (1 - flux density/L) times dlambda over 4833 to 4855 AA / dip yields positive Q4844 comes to -0.66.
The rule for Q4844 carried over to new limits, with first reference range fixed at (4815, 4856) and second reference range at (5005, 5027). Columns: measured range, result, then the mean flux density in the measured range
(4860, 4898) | 0.7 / 6.86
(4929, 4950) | -2.8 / 7.41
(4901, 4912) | -0.9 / 7.35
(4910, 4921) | -0.2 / 6.82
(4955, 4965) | -0.2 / 6.48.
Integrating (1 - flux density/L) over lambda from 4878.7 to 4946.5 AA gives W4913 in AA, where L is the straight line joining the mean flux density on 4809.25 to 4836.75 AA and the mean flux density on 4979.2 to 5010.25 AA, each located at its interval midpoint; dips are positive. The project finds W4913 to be -4.66 AA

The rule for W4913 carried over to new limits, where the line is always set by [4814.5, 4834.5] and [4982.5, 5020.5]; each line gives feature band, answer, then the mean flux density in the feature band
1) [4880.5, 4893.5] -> 0.9 AA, 6.34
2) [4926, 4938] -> -1.8 AA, 7.49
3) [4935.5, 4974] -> -4.3 AA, 7.04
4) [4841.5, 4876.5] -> -0.7 AA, 7.17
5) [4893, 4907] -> -1.8 AA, 7.58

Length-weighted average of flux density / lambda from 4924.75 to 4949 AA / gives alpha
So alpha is 7.38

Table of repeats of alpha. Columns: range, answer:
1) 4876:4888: 6.93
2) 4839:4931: 7.06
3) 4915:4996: 6.84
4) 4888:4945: 7.08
